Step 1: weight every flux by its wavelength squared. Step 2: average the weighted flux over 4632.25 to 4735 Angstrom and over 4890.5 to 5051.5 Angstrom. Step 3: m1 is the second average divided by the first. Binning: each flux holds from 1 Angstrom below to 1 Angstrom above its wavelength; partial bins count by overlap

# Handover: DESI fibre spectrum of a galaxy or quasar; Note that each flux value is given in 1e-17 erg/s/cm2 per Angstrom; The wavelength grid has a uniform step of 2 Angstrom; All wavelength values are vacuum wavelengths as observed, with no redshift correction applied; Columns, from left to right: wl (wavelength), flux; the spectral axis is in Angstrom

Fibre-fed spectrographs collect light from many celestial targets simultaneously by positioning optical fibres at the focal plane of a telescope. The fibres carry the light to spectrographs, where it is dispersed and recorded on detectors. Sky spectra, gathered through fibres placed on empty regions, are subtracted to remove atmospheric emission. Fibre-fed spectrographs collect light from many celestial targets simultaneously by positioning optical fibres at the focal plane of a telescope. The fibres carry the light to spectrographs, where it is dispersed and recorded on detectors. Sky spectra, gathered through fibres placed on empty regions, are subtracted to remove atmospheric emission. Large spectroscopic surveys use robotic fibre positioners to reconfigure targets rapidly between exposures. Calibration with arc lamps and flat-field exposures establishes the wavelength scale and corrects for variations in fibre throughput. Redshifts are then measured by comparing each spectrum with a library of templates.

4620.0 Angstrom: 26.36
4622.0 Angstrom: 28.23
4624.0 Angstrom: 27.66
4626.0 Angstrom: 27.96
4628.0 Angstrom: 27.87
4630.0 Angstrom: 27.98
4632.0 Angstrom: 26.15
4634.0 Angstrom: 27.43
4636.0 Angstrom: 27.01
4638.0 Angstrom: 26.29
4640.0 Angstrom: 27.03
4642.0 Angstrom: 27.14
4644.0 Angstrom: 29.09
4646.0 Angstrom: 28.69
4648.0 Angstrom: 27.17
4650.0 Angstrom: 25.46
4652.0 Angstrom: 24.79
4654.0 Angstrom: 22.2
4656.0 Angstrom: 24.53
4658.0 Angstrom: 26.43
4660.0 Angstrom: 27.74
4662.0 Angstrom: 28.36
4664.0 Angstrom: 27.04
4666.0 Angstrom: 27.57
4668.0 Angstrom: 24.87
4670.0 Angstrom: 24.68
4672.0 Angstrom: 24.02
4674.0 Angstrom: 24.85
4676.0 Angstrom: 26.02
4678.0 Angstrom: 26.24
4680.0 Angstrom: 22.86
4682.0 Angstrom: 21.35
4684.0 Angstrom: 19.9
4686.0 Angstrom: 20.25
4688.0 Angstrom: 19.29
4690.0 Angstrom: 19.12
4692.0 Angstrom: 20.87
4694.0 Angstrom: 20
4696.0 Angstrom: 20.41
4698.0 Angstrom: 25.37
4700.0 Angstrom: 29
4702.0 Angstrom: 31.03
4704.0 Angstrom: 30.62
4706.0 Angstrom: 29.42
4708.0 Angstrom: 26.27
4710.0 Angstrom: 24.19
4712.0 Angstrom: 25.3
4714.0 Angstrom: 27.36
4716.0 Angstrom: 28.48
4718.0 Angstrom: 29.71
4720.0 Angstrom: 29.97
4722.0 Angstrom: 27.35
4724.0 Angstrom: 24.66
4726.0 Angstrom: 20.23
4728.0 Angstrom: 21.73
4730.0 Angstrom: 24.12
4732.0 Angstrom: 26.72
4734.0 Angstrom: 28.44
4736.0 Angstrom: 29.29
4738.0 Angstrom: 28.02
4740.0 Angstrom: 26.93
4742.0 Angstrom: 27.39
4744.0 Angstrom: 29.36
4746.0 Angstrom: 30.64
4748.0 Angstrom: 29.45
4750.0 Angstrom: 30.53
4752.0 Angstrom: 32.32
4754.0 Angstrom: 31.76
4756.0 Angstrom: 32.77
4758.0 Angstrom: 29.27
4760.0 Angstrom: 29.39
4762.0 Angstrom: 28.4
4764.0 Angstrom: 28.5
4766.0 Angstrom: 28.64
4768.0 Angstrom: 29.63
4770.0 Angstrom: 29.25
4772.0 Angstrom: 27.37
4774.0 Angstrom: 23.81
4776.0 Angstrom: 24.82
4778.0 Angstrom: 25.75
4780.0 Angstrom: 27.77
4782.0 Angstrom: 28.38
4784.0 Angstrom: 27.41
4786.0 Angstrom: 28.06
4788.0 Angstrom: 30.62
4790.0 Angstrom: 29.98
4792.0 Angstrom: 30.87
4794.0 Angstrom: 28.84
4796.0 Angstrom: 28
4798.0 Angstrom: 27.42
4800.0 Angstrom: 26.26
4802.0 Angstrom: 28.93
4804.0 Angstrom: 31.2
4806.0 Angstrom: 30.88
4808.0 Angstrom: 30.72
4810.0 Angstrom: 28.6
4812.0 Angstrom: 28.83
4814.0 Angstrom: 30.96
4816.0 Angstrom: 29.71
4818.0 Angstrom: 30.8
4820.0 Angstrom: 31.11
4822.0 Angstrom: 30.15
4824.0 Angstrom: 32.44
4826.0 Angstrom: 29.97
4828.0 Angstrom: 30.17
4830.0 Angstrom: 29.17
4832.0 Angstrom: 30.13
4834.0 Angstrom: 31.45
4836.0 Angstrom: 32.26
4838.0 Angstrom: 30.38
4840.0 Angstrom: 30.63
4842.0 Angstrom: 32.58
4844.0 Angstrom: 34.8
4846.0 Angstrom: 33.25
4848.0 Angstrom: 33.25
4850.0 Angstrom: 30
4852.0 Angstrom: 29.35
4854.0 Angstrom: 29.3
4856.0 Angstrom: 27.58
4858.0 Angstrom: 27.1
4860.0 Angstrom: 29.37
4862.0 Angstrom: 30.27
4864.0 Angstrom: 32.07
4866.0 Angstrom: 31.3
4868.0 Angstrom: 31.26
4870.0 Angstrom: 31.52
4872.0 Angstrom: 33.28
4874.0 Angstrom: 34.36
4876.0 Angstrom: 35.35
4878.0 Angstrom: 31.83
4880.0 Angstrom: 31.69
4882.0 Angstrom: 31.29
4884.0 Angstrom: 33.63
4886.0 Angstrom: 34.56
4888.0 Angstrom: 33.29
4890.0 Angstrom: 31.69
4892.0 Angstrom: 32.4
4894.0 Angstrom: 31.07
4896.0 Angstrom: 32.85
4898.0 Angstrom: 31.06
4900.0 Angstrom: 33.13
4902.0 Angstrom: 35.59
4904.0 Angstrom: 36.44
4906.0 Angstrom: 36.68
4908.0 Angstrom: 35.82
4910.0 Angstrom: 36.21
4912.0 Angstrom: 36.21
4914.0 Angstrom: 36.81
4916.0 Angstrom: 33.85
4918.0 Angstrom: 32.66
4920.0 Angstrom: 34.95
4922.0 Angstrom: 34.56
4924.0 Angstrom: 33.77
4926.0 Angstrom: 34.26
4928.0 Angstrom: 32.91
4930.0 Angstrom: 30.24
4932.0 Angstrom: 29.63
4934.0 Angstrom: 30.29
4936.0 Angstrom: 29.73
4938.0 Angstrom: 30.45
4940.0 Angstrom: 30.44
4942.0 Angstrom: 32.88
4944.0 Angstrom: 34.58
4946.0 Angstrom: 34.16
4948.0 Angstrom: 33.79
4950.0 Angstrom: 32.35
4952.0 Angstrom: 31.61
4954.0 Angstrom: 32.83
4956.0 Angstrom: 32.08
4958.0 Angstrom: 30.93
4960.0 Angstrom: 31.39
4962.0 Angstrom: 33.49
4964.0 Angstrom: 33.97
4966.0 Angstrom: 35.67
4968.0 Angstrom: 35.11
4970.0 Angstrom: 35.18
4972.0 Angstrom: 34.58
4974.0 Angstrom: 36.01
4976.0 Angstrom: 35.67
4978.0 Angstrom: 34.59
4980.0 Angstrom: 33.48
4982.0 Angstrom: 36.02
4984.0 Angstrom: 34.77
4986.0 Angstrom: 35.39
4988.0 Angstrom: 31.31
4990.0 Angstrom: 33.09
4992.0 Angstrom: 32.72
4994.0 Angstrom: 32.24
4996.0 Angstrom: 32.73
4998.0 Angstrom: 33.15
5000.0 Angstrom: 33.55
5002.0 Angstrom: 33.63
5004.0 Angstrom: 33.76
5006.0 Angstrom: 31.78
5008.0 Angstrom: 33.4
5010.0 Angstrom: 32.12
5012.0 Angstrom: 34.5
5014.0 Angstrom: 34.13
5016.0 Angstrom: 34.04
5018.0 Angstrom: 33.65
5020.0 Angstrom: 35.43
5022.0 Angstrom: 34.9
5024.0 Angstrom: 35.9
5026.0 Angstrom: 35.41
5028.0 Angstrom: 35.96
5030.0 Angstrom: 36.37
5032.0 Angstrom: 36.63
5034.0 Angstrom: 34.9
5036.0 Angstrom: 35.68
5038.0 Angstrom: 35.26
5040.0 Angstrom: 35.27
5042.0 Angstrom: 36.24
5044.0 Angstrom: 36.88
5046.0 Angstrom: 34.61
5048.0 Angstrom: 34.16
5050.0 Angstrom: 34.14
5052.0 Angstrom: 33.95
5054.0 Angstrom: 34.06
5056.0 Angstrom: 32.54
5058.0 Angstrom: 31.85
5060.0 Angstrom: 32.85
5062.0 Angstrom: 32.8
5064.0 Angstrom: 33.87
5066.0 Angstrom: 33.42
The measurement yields 1.50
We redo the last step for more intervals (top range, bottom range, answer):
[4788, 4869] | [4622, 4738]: 1.25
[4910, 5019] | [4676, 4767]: 1.39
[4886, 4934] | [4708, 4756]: 1.31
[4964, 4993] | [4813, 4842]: 1.19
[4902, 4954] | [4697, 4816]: 1.27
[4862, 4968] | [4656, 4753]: 1.39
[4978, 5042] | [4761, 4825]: 1.30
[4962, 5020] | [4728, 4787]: 1.32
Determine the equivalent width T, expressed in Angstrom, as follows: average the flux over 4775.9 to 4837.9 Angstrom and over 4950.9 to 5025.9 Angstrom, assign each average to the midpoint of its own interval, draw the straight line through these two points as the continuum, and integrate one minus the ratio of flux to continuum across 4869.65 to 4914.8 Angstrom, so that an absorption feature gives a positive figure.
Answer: -3.3 Angstrom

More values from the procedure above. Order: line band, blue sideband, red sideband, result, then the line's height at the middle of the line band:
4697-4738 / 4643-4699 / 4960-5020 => -2.14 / 25.7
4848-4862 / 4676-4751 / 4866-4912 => 1.19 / 31.9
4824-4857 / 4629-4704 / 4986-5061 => -1.57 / 29.5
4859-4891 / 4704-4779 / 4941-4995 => -1.04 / 31.3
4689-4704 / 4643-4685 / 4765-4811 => 1.19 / 26.2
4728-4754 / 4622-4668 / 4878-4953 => 0.59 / 29.1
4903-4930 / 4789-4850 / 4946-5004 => -2.00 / 32.4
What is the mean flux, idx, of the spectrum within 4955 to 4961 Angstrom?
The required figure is 31.5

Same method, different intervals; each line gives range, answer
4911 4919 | 34.9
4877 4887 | 32.6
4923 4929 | 33.6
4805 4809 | 30.8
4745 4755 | 30.9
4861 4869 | 31.2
